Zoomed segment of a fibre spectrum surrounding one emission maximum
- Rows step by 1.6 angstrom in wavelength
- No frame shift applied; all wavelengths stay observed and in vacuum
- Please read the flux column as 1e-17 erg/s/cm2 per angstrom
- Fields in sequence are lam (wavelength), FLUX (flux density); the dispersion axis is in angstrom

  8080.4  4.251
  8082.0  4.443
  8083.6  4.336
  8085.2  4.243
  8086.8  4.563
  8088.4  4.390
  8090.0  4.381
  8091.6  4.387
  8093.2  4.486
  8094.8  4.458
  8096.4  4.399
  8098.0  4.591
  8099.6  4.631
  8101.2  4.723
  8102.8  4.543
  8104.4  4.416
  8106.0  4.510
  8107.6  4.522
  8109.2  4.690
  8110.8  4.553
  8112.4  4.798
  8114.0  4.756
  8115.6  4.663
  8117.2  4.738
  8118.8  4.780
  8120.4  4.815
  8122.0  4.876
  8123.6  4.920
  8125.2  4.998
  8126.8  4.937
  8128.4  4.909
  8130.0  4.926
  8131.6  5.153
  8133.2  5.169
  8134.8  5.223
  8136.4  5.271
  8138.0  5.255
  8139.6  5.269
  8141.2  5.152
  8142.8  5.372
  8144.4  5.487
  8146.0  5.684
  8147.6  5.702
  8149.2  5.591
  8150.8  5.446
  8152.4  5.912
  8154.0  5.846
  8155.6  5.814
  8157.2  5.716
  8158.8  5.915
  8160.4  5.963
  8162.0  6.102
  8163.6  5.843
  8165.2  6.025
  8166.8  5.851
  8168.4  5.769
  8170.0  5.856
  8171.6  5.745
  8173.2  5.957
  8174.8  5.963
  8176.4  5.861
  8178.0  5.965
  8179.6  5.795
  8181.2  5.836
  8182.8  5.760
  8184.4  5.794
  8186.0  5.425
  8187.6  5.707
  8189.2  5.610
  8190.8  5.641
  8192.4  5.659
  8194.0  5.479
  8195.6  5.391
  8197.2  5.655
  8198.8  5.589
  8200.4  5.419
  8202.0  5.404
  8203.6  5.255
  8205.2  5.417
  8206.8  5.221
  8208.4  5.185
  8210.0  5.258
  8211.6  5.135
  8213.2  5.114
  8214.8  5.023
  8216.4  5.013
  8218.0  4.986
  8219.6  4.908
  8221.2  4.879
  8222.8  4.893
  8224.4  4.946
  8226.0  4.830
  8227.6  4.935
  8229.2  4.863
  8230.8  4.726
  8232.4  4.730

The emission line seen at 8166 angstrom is Mg II 2798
